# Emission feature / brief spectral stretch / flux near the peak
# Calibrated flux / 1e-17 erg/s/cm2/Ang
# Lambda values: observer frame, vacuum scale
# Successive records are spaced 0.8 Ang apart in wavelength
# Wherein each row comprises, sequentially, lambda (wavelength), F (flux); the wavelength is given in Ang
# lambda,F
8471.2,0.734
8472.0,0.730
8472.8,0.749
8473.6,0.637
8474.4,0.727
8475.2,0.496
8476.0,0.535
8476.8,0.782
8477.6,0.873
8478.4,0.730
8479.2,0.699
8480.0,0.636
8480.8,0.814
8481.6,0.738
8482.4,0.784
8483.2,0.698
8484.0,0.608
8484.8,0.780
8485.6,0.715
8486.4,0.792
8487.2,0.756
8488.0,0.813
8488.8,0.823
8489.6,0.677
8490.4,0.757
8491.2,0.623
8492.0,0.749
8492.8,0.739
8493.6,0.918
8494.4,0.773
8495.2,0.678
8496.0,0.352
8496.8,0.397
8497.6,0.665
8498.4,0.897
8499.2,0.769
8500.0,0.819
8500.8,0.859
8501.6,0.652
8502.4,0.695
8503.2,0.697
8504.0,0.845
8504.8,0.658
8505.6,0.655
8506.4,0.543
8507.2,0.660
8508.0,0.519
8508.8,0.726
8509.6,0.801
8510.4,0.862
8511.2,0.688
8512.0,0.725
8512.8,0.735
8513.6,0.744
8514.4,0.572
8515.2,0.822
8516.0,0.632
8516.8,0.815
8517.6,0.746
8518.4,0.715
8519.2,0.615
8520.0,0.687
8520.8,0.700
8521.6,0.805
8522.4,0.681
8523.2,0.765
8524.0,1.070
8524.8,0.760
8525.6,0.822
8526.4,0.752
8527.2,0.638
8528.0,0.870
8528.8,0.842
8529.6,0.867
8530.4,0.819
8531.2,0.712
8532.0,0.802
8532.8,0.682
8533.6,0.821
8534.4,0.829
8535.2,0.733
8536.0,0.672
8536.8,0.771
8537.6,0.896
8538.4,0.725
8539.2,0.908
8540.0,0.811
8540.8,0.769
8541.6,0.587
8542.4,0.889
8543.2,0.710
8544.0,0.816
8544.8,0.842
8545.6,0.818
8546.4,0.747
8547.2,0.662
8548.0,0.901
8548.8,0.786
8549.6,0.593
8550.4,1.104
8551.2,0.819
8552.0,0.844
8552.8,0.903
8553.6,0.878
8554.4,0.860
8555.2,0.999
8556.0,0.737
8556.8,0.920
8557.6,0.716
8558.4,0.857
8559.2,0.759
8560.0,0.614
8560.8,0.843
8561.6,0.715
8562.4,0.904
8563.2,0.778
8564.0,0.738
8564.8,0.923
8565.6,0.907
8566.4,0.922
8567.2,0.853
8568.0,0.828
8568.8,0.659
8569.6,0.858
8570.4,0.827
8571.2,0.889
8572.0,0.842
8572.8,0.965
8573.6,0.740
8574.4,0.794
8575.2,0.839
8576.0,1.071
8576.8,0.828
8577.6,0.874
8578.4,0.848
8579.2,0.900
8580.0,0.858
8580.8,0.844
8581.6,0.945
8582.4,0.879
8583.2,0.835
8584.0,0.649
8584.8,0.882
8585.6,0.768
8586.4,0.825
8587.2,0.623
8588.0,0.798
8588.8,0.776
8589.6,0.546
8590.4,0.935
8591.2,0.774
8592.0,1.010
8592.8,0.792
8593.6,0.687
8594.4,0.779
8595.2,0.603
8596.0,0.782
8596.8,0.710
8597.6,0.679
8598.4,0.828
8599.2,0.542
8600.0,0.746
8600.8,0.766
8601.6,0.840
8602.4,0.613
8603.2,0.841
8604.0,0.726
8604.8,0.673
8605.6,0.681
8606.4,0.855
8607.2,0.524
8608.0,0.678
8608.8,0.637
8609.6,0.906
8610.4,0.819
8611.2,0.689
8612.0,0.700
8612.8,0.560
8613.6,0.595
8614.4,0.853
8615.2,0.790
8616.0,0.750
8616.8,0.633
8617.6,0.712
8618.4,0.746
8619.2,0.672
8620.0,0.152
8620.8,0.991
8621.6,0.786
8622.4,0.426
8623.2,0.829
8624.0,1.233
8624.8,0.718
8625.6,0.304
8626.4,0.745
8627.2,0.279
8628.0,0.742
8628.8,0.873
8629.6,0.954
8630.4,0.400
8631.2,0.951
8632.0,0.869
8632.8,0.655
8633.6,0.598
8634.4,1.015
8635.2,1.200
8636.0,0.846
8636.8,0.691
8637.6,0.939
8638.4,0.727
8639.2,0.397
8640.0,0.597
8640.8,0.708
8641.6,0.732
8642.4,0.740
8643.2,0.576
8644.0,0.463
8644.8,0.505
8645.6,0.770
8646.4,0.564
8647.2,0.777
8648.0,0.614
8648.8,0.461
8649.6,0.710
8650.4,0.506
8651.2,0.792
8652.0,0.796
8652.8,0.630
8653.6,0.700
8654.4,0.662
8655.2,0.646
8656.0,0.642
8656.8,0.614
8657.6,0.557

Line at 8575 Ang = C III]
